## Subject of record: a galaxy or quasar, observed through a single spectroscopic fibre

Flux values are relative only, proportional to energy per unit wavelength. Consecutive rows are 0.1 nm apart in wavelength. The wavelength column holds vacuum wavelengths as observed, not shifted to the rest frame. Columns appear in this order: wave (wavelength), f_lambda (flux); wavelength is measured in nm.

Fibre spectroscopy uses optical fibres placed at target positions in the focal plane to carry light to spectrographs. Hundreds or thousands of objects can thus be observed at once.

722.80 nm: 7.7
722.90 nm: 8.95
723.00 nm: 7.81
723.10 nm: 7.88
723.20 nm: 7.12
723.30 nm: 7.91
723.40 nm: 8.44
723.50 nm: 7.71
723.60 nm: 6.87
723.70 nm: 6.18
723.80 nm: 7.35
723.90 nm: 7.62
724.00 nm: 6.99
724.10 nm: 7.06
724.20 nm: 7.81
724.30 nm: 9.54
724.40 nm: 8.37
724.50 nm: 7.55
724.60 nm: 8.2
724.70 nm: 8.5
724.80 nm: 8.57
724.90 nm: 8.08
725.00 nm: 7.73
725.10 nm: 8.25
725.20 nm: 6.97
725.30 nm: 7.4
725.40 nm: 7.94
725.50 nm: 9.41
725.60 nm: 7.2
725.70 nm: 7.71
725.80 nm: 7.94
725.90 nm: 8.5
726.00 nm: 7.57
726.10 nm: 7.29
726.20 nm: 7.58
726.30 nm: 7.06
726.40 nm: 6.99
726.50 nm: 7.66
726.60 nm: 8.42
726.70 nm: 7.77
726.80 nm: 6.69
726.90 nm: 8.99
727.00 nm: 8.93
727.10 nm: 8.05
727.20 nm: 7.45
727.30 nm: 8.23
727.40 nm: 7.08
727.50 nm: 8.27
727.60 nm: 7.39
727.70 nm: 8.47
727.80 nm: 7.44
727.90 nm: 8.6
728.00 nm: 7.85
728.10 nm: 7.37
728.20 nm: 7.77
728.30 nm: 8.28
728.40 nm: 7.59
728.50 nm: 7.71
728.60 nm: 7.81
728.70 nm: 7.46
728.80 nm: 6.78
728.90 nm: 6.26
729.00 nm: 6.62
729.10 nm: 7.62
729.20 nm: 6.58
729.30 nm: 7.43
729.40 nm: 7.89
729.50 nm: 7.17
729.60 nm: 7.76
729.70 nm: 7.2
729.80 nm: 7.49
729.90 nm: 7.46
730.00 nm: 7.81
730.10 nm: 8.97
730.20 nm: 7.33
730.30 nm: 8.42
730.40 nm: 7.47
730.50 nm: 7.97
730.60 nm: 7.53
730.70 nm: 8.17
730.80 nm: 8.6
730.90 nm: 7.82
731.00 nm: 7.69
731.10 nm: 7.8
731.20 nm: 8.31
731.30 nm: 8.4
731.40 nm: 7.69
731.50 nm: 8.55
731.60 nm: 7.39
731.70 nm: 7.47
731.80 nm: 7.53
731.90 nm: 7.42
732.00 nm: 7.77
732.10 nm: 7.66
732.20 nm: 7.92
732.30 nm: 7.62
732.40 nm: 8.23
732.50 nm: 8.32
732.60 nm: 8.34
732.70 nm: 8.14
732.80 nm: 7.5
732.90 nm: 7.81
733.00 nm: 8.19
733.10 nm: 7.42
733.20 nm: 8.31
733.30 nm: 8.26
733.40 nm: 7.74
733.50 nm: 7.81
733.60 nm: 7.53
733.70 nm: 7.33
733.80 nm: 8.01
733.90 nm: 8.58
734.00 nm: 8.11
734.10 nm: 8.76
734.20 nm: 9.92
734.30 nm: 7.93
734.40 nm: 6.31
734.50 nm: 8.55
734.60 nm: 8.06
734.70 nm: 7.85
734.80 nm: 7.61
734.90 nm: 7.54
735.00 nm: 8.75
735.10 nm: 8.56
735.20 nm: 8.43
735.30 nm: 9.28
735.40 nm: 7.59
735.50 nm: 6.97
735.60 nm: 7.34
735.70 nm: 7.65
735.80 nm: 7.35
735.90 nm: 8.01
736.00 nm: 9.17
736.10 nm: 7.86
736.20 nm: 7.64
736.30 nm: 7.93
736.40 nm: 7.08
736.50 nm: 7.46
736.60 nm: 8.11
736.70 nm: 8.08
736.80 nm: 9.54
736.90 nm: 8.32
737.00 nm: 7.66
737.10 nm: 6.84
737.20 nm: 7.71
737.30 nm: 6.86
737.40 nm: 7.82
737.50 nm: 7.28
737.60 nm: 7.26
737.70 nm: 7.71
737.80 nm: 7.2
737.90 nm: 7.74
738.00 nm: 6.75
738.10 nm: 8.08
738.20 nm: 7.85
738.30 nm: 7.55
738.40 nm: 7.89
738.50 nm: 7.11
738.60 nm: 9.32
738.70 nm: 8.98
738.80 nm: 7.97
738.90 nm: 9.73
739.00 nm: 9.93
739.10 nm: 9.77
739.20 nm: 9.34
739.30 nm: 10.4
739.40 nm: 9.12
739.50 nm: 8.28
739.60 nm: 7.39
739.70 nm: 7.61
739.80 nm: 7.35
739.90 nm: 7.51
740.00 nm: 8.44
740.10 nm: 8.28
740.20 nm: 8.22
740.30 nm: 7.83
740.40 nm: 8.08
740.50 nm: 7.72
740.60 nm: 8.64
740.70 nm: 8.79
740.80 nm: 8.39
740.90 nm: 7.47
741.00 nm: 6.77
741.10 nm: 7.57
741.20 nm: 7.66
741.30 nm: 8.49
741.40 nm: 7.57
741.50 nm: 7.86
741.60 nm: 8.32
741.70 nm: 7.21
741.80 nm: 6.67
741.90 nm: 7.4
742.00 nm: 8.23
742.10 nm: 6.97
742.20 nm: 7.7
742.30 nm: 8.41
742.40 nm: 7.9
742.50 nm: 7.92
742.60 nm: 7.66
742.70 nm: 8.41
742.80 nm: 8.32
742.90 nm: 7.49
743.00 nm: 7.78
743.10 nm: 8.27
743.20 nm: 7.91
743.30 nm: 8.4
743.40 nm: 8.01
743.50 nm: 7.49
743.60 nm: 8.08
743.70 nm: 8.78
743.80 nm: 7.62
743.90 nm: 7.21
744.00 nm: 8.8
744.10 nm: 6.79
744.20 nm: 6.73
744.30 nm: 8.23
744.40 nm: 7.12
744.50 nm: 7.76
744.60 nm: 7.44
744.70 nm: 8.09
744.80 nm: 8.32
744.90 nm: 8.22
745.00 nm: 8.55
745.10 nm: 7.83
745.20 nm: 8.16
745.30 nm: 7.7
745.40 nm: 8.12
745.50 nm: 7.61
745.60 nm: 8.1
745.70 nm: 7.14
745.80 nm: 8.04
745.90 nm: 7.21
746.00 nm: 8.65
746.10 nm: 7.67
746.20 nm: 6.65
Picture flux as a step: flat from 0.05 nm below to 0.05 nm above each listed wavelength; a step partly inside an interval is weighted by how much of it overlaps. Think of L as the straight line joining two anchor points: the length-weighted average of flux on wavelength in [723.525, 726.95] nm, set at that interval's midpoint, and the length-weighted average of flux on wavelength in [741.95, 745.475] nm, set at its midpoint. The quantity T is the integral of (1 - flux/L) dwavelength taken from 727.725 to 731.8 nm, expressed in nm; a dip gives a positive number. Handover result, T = 0.05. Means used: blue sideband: 7.76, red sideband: 7.9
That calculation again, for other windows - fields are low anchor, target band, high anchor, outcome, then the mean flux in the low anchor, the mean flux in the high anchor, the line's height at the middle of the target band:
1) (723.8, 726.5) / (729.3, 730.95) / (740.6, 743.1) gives 0.004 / 7.83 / 7.82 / 7.82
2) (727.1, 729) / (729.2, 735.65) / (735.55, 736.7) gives -0.154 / 7.64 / 7.79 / 7.72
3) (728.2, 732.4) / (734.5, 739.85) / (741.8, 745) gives -0.199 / 7.68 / 7.85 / 7.77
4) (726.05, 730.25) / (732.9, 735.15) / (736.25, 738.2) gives -0.117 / 7.63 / 7.66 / 7.65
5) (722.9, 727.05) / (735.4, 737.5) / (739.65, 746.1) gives 0.023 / 7.81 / 7.86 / 7.84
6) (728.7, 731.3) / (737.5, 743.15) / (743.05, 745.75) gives -0.171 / 7.62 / 7.87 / 7.8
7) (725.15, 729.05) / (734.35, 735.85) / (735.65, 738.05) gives -0.029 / 7.71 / 7.71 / 7.71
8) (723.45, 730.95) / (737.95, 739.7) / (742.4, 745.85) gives -0.155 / 7.73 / 7.89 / 7.84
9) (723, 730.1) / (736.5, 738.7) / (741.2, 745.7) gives 0.008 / 7.7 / 7.85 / 7.8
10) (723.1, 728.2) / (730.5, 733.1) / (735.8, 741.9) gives -0.003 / 7.8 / 8.01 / 7.9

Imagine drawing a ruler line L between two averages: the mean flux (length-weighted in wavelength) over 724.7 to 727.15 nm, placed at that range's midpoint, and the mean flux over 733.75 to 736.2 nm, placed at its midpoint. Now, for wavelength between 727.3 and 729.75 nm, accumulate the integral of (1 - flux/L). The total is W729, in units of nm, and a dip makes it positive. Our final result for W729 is 0.12 nm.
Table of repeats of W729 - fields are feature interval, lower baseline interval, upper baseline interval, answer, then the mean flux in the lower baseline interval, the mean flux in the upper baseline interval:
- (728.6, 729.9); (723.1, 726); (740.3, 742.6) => 0.10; 7.82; 7.8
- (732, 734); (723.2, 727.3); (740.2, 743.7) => -0.02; 7.8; 7.88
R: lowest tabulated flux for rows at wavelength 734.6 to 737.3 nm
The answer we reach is 6.84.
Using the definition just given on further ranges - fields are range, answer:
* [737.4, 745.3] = 6.67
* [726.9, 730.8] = 6.26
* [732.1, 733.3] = 7.42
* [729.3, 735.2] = 6.31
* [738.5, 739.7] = 7.11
